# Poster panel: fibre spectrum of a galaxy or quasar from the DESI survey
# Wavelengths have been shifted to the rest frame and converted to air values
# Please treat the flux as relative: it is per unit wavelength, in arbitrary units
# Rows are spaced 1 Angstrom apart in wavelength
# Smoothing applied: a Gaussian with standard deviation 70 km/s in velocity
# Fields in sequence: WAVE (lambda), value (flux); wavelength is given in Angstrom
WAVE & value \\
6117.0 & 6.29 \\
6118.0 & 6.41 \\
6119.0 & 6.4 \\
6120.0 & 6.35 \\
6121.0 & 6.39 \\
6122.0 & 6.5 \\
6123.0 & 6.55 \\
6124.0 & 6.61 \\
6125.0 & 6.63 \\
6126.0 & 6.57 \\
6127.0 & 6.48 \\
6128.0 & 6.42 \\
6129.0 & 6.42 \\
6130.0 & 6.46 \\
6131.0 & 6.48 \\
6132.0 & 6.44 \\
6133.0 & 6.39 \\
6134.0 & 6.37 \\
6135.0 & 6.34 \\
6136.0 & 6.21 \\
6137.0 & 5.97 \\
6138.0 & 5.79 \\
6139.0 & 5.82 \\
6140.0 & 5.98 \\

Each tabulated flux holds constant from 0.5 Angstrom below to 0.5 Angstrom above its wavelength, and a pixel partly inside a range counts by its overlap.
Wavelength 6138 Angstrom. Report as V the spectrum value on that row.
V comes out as 5.79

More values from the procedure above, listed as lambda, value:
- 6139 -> 5.82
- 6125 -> 6.63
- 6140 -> 5.98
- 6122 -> 6.5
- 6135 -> 6.34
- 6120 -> 6.35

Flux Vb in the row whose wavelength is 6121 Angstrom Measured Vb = 6.39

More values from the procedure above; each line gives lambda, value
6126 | 6.57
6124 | 6.61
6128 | 6.42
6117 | 6.29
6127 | 6.48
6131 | 6.48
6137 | 5.97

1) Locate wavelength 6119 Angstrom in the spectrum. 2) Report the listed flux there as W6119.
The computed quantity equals 6.4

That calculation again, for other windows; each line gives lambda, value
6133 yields 6.39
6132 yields 6.44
